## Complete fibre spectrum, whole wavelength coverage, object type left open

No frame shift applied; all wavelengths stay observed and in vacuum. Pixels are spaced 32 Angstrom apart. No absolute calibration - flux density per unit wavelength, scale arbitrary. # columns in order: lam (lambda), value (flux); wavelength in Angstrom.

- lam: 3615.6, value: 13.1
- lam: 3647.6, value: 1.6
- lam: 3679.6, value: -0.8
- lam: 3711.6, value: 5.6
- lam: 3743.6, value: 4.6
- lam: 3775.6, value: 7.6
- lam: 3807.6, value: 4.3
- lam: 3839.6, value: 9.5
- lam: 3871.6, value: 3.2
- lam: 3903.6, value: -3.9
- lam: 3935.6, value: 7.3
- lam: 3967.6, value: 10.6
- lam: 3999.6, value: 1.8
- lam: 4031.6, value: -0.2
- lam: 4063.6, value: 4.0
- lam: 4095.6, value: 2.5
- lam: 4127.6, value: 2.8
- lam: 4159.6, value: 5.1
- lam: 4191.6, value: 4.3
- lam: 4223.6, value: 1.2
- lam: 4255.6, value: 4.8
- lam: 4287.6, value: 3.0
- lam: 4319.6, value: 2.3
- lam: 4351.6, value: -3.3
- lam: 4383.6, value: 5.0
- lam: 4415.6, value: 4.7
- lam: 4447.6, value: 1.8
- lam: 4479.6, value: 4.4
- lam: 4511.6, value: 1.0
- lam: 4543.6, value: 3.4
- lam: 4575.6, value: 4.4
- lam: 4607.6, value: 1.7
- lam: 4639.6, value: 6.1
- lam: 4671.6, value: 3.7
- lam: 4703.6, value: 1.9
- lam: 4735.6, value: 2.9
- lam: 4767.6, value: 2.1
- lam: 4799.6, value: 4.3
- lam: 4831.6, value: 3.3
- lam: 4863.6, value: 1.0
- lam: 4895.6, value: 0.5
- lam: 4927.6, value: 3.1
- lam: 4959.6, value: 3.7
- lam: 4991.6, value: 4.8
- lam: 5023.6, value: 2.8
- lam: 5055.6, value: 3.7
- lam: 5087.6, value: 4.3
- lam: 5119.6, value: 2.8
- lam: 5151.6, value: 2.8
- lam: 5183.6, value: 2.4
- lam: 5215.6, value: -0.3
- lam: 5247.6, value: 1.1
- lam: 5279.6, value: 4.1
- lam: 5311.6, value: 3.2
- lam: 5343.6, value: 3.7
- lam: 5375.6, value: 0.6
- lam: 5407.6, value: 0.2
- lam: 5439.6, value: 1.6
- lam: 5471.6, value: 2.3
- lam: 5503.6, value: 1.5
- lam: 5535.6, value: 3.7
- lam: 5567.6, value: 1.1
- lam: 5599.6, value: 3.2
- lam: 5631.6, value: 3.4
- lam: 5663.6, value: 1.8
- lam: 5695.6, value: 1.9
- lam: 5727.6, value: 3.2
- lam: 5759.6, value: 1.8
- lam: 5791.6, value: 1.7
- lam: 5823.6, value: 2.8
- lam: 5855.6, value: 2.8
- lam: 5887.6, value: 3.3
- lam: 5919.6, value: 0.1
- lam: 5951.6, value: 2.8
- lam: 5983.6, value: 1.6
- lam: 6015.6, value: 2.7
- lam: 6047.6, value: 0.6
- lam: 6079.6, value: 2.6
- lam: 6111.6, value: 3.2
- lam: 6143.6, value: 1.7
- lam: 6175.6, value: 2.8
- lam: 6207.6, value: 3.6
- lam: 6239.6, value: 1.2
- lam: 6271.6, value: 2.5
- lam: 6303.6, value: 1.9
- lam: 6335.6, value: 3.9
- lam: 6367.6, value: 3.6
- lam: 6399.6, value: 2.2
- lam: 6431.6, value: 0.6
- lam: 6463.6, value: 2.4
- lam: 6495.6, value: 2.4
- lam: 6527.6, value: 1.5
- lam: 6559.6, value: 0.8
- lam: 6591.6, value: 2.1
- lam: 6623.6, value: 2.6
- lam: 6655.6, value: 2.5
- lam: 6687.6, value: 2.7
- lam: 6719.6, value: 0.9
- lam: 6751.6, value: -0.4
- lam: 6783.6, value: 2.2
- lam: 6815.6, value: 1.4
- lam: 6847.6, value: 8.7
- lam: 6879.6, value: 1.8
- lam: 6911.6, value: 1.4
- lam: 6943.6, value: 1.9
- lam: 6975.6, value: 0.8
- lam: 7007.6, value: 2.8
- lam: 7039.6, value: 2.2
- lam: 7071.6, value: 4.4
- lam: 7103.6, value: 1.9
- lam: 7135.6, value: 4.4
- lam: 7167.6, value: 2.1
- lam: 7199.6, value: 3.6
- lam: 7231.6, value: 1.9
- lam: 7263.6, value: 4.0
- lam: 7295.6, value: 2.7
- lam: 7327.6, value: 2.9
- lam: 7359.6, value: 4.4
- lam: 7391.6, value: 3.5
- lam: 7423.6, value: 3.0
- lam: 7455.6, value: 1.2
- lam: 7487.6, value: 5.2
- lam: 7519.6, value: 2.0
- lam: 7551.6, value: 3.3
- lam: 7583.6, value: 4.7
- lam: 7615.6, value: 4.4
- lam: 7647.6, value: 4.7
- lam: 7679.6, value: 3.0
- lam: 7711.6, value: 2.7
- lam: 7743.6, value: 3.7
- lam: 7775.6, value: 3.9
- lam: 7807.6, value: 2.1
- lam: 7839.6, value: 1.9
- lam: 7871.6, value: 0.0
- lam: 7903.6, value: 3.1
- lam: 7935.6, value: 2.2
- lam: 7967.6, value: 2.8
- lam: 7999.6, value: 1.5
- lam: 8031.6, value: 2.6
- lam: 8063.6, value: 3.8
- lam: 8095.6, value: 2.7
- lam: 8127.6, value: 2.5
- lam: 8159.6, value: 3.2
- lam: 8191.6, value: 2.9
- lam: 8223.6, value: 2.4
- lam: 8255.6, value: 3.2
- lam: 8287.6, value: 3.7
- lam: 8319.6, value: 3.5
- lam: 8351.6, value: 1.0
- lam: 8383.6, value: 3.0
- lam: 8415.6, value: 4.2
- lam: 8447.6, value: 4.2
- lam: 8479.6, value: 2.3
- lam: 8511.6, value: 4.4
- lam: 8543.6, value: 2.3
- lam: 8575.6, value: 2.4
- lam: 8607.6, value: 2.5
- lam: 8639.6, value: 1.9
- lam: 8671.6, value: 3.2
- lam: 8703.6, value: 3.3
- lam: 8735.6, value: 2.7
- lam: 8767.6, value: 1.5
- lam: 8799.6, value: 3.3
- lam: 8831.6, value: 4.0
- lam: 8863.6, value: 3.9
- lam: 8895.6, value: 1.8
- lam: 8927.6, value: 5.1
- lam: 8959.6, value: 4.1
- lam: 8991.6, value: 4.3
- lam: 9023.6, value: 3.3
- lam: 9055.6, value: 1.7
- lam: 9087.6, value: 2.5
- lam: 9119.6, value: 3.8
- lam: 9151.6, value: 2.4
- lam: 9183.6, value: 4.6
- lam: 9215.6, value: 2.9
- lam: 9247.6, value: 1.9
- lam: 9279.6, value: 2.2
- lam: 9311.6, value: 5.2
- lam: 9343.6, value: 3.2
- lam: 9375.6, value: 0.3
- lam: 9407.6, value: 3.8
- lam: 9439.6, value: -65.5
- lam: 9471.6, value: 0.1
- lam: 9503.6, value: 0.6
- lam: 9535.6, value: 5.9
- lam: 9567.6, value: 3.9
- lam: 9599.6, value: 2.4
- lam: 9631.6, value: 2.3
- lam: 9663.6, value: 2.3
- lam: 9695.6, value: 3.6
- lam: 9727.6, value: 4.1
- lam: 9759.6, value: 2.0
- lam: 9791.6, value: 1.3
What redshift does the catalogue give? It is 0.837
